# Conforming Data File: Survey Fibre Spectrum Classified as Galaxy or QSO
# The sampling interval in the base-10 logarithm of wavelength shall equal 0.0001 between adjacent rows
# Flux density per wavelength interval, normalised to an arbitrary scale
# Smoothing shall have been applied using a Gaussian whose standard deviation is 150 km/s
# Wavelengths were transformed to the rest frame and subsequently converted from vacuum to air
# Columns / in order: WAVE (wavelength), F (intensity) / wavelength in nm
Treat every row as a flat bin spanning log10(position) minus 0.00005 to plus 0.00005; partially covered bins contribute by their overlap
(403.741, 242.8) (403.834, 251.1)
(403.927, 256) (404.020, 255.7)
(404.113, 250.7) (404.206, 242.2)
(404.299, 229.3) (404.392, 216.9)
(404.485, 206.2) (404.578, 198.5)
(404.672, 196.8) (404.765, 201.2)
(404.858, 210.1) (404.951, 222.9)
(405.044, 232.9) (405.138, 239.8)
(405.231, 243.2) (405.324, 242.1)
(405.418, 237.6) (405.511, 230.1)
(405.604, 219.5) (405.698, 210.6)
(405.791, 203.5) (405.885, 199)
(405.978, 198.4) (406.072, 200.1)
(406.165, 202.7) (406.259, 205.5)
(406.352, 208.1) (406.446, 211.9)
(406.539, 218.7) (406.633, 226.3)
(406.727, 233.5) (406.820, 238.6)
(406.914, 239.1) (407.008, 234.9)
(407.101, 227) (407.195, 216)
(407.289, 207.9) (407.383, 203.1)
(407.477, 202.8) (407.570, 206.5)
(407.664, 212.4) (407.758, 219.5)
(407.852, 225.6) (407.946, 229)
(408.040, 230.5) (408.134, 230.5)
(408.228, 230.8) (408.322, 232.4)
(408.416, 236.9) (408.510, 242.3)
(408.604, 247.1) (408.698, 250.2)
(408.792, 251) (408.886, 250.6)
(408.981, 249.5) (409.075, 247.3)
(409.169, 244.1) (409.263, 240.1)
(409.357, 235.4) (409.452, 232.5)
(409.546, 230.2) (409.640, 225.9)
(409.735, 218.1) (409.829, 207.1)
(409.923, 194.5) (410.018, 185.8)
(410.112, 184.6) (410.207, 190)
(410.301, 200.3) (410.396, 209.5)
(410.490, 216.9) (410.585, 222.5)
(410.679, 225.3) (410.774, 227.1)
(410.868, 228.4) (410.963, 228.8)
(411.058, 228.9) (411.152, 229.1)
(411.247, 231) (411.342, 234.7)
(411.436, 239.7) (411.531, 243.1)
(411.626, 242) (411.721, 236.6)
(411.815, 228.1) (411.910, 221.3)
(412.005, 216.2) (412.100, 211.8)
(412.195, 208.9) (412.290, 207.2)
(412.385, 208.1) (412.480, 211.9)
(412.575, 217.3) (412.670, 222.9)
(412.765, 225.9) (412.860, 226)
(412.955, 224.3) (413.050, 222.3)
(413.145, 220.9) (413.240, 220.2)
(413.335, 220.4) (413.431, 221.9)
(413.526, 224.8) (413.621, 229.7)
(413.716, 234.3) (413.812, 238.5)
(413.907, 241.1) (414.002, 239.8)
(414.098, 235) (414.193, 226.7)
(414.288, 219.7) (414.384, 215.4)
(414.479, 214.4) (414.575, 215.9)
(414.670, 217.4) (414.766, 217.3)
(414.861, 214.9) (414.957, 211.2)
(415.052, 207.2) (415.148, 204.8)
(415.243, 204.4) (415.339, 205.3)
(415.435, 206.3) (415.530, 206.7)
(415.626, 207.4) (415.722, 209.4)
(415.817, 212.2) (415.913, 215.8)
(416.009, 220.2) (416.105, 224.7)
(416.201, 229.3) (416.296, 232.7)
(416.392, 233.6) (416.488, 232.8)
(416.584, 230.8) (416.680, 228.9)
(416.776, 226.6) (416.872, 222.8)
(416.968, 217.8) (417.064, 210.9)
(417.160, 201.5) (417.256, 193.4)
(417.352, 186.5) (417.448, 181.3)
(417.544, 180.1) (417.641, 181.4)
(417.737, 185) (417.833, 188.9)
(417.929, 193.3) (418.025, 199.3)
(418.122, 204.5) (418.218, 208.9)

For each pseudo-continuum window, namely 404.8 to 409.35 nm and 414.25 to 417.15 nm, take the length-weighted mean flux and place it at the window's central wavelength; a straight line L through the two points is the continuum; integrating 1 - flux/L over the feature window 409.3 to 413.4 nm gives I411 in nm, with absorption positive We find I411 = 0.03 nm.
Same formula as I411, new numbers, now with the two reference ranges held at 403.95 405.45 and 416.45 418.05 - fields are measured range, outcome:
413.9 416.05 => -0.080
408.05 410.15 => -0.112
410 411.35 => -0.004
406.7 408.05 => 0.004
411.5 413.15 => -0.070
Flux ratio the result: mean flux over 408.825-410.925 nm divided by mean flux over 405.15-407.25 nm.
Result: 1.00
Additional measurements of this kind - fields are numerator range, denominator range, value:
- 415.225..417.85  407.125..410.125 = 0.93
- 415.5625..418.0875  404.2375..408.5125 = 0.95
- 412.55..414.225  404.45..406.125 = 1.05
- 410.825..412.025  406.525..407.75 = 1.05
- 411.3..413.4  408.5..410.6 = 0.99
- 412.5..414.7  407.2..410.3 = 1.00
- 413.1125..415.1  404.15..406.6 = 1.03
